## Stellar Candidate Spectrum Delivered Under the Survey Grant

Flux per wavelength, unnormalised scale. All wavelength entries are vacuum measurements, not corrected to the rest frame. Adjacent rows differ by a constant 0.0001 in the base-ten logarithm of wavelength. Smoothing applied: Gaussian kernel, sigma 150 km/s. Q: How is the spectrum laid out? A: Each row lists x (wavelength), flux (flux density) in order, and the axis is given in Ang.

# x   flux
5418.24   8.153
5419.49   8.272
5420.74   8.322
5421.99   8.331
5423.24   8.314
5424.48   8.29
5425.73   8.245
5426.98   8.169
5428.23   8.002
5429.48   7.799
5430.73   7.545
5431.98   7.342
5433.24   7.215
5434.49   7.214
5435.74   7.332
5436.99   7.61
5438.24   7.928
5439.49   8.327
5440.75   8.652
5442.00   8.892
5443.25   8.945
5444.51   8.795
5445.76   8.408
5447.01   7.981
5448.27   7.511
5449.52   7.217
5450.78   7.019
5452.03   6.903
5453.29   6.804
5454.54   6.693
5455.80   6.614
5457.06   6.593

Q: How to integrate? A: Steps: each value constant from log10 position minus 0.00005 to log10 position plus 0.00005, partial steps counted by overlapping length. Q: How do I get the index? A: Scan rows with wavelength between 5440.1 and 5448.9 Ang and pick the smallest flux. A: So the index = 7.511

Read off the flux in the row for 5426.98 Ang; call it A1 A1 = 8.169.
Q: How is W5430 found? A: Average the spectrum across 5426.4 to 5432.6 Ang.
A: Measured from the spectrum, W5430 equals 7.77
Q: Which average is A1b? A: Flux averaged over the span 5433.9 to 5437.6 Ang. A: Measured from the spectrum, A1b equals 7.39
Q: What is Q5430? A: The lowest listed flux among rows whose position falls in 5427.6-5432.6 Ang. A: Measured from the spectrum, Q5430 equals 7.342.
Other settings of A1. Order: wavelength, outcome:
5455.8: 6.614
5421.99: 8.331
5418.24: 8.153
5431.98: 7.342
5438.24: 7.928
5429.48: 7.799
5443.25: 8.945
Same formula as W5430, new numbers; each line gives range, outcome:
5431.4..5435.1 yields 7.24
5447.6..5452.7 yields 7.16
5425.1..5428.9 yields 8.13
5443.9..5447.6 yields 8.41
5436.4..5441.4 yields 8.14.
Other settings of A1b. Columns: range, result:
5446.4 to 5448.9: 7.74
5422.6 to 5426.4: 8.3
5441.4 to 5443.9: 8.91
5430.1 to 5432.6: 7.45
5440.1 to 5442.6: 8.75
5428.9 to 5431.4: 7.67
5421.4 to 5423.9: 8.35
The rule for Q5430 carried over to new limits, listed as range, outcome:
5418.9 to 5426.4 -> 8.245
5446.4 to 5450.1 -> 7.217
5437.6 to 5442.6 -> 7.928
